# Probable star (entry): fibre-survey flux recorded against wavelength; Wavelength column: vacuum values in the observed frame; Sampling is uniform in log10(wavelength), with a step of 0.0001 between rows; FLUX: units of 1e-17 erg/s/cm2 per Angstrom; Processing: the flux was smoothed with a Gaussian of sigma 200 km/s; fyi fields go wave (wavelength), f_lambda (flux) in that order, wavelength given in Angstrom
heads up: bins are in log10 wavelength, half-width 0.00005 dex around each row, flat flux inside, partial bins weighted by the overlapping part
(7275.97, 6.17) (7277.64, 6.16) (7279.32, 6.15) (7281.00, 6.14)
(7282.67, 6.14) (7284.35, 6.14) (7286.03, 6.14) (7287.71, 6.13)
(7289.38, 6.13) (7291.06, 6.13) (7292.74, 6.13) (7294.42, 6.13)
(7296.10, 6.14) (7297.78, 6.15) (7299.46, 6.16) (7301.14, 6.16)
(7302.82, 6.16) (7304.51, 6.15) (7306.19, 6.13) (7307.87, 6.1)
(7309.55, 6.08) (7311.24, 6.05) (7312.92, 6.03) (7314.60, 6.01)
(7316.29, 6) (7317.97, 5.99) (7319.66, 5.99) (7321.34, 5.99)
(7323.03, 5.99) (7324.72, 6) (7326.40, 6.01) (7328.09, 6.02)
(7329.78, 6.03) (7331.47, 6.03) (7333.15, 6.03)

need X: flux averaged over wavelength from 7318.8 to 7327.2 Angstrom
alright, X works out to 6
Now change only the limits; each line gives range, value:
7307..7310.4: 6.09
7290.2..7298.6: 6.13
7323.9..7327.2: 6.02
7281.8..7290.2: 6.14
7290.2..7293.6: 6.12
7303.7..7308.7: 6.13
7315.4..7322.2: 5.99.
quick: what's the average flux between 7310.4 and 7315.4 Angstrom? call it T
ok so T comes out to 6.04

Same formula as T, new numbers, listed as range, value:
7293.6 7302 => 6.15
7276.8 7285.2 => 6.15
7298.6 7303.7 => 6.15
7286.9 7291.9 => 6.14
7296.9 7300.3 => 6.16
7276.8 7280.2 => 6.15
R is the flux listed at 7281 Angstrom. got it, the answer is 6.14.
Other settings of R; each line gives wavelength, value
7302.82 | 6.16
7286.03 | 6.14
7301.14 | 6.16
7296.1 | 6.14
